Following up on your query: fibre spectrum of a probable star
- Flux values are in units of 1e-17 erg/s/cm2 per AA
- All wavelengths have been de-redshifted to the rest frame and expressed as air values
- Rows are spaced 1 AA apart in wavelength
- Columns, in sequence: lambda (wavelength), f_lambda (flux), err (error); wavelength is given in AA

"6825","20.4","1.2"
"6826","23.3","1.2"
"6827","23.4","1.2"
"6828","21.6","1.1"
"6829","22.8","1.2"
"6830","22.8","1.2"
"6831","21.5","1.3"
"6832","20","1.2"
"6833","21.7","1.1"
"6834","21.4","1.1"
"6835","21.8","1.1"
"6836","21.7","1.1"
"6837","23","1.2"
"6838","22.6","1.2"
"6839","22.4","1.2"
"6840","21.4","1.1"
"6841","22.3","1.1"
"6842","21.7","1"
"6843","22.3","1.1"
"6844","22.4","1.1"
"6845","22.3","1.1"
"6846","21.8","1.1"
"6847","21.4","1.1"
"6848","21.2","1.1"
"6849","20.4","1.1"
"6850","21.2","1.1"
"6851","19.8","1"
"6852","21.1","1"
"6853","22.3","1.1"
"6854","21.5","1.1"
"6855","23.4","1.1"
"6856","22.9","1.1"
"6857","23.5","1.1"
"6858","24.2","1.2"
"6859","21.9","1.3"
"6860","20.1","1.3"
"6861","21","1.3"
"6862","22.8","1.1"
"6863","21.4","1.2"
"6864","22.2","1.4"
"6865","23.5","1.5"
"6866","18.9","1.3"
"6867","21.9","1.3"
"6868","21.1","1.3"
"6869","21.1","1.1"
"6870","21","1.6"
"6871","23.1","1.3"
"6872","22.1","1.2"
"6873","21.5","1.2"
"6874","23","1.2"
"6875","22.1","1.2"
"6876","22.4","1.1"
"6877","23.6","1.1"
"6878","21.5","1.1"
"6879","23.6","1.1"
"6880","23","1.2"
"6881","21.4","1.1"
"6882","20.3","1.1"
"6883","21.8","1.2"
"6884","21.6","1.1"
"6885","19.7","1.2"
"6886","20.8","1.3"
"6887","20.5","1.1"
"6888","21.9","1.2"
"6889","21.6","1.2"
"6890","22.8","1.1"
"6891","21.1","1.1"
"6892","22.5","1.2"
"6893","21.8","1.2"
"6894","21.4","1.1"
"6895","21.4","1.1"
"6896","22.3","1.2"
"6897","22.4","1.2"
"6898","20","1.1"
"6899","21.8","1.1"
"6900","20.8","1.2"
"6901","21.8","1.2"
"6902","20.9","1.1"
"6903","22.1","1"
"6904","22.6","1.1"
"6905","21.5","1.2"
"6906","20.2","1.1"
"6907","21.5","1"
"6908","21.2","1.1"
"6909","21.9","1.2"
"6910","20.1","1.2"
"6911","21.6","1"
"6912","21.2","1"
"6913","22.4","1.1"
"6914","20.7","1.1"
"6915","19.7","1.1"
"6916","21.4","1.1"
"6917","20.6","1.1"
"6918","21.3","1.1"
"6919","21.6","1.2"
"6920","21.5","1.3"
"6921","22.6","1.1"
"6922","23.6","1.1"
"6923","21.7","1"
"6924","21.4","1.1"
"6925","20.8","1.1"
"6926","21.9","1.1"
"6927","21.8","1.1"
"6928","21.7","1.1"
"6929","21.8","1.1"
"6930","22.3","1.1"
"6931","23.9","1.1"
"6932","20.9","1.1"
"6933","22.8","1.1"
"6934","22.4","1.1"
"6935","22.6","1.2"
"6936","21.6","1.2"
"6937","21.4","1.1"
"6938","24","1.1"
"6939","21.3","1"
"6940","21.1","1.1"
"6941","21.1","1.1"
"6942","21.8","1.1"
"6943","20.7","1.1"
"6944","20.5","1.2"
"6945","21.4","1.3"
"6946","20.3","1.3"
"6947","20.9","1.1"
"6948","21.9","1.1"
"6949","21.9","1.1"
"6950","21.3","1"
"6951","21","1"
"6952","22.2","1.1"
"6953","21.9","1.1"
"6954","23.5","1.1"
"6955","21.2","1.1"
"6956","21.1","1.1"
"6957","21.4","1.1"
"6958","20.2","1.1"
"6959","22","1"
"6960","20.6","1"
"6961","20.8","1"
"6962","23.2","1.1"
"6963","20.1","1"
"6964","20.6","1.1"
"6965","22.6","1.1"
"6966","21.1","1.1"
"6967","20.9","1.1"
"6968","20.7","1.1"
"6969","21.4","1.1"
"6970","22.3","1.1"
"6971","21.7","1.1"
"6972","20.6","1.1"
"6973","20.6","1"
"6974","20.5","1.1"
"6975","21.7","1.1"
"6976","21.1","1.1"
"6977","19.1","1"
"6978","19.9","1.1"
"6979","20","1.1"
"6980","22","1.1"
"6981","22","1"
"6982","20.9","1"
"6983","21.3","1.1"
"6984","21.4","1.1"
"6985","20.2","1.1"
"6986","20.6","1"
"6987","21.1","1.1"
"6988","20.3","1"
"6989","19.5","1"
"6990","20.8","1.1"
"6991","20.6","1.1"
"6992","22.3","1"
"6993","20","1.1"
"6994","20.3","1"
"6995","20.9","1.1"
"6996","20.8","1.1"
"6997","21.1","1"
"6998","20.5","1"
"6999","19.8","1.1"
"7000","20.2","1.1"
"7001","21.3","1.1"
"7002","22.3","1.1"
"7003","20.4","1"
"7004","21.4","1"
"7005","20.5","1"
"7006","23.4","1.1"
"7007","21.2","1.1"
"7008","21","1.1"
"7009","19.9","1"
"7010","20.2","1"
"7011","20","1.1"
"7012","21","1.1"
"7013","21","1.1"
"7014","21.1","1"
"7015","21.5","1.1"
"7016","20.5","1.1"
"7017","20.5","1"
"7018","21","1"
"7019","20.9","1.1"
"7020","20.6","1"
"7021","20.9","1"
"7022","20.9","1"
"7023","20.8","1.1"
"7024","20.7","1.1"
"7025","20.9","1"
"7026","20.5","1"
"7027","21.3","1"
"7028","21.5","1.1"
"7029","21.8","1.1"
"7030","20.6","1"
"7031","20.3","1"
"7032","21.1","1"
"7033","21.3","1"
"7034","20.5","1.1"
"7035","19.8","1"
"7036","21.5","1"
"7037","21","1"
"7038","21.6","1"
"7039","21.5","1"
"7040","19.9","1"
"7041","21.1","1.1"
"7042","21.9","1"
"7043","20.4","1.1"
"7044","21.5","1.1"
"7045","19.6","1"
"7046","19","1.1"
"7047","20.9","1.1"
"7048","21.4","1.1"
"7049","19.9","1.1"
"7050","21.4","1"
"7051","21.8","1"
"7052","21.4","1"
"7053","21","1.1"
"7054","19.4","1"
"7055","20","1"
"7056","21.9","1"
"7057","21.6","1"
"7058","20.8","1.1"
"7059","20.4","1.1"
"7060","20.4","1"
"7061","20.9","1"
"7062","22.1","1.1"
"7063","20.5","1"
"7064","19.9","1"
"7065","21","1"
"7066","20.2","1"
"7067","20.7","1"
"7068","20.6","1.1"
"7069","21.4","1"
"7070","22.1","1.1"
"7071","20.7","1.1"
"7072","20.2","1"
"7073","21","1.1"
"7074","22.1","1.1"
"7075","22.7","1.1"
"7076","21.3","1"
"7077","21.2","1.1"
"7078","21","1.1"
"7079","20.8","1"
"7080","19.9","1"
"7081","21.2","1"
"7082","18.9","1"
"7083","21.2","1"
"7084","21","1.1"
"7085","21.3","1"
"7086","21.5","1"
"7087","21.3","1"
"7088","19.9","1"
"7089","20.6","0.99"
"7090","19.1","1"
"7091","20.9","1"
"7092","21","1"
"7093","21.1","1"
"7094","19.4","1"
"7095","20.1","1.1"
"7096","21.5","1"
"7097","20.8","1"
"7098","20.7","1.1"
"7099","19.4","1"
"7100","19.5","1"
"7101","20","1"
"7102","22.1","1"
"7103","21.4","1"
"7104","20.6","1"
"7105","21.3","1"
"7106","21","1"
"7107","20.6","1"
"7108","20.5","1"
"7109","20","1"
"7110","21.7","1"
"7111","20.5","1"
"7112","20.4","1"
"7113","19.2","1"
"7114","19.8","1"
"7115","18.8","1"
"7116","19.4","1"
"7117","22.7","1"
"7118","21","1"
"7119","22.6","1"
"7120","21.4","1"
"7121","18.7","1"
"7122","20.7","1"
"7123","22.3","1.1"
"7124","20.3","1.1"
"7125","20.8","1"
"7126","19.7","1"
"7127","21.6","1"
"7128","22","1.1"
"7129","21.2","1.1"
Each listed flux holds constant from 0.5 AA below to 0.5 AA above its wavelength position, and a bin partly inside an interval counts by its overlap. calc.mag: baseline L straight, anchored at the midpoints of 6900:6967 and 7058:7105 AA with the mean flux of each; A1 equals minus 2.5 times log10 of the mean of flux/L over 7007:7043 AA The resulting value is 0.01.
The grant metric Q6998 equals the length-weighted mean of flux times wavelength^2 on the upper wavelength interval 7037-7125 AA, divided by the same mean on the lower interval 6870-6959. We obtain 1.01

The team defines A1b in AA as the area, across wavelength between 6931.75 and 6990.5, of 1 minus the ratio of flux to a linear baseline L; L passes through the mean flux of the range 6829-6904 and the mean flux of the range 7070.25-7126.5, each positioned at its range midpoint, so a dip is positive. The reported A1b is 0.2 AA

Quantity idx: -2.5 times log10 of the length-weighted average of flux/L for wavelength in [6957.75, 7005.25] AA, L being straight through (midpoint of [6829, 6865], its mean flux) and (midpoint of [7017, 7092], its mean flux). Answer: 0.016 mag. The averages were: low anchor 21.9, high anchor 20.9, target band 20.9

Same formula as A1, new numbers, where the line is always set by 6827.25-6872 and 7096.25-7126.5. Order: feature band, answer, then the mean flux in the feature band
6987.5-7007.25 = 0.01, 20.9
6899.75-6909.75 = 0.01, 21.4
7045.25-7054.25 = 0.01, 20.7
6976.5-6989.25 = 0.03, 20.7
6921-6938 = -0.03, 22.1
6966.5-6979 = 0.02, 20.8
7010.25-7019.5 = 0.01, 20.8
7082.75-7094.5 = 0.00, 20.7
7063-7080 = -0.01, 21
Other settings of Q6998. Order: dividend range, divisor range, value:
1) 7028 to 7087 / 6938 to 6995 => 1.02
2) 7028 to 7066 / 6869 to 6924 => 1.01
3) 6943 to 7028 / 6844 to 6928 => 1.00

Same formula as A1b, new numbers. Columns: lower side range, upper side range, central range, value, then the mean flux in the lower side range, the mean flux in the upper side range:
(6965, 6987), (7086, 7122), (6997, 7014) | 0.0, 21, 20.6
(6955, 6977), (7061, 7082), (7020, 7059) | 0.3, 21.2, 21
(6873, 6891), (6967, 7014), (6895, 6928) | 0.2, 21.8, 20.9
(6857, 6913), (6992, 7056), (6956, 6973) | 0.0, 21.7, 20.9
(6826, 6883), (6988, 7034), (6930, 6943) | -0.4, 21.9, 20.9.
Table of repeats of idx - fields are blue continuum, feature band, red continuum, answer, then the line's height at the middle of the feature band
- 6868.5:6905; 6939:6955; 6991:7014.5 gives -0.01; 21.3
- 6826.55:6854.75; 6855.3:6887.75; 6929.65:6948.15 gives 0.00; 21.8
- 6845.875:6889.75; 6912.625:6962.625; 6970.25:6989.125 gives -0.02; 21.2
